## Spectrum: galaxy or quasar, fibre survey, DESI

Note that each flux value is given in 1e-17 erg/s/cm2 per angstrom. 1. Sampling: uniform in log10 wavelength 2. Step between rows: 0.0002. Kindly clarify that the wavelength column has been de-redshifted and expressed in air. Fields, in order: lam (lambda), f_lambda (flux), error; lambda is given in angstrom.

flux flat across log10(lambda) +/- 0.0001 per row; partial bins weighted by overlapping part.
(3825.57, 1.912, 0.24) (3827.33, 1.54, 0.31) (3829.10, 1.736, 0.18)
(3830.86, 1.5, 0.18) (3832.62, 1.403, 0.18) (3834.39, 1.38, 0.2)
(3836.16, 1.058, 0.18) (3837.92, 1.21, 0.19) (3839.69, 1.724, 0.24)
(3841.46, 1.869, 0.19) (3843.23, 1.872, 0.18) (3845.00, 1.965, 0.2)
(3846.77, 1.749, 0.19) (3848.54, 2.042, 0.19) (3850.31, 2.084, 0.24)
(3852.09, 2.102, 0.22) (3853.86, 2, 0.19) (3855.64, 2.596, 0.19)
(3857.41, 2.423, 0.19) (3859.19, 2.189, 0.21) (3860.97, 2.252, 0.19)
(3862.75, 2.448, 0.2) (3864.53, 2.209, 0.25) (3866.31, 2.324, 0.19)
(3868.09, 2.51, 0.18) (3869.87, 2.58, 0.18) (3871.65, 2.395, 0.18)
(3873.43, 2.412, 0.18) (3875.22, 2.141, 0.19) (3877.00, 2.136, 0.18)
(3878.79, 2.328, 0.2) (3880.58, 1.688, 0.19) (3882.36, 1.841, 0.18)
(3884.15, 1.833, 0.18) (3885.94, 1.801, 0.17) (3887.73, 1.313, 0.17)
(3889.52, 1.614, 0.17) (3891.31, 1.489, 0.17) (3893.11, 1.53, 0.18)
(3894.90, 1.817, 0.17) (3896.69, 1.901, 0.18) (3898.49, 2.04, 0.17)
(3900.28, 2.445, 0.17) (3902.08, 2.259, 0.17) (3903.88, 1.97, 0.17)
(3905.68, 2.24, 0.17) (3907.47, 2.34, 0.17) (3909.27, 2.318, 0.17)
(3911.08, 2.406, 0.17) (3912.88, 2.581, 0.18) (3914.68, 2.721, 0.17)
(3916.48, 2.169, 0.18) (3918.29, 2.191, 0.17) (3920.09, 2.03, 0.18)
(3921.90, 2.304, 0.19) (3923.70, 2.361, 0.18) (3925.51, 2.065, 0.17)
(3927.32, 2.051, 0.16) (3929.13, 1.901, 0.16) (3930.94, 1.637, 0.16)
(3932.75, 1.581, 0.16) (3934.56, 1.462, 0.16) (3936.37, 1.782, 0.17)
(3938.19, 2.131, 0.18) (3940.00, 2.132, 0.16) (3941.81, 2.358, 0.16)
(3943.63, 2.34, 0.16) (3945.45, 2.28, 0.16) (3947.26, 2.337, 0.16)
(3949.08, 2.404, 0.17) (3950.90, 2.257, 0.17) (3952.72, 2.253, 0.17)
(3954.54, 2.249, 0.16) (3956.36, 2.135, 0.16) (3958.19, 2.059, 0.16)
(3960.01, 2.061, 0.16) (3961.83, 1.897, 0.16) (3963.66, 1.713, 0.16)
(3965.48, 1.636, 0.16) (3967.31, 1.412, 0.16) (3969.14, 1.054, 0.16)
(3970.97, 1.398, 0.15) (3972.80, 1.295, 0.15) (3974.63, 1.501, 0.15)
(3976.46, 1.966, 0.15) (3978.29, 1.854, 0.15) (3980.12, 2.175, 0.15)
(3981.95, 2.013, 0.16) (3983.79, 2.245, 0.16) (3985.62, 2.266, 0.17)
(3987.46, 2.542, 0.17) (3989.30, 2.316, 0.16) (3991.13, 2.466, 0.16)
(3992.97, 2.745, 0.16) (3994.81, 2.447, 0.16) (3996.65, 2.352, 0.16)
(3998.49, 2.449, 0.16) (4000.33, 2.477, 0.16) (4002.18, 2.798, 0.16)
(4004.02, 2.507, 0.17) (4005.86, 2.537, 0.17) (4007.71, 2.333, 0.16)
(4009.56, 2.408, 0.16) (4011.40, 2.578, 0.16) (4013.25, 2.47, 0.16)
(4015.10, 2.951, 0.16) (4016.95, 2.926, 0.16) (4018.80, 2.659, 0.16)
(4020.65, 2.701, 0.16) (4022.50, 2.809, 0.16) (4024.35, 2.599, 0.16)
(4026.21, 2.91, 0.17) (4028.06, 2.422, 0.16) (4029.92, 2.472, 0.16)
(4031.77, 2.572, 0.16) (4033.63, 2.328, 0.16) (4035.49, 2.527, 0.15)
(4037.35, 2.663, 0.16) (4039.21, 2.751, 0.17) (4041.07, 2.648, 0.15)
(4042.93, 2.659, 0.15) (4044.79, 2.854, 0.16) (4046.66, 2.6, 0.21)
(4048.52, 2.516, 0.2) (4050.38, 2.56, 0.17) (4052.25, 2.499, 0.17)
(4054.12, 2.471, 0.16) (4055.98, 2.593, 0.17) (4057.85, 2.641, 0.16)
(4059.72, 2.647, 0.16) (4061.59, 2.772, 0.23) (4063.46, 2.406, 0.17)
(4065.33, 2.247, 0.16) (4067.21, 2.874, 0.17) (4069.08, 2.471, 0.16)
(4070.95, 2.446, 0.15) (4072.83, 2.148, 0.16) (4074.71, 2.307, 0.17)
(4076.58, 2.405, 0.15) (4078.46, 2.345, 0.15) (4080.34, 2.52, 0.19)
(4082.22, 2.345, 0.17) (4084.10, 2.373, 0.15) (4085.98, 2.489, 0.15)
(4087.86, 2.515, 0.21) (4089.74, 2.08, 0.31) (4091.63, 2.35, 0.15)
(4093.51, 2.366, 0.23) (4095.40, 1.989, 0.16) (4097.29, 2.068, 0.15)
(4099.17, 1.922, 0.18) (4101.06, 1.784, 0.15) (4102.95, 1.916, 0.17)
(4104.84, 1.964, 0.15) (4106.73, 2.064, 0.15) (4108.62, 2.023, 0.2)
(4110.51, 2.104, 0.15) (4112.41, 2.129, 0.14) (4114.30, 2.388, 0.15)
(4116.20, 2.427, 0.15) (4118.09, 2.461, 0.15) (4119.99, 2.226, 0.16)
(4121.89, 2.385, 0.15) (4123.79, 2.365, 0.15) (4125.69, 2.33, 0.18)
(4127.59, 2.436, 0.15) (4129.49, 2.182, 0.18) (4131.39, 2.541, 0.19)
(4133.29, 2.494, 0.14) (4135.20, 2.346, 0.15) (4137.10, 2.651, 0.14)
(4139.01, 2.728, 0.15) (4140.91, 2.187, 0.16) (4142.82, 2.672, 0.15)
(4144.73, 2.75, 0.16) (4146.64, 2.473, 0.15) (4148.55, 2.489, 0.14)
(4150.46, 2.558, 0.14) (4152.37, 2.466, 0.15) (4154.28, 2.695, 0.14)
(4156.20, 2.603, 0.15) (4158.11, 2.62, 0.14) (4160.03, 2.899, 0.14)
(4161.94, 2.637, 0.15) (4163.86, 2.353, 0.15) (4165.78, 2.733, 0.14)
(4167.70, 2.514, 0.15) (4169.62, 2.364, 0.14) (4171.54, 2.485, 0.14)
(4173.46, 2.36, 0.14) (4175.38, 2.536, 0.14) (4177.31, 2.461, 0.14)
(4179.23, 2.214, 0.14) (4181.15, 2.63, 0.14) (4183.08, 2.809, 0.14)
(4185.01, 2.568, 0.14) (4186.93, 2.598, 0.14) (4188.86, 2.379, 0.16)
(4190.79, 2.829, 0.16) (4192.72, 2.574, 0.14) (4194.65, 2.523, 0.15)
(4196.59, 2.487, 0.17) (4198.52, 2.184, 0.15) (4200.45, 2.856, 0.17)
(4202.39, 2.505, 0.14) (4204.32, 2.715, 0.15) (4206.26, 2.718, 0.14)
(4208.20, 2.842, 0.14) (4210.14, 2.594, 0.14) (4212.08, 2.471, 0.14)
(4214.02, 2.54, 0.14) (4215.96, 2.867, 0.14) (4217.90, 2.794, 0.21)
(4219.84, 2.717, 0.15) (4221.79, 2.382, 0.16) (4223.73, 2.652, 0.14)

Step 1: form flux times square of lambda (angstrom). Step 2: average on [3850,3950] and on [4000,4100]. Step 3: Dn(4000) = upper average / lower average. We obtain 1.28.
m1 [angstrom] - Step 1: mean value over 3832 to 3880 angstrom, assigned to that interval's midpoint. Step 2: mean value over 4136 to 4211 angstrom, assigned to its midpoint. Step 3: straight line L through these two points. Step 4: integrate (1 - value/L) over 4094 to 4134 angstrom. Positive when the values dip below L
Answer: 4.4 angstrom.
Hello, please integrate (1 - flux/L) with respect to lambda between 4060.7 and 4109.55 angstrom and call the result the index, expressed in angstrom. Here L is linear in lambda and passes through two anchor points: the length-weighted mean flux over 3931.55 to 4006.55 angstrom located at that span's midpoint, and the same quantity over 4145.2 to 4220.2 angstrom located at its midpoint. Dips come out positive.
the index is 1.6 angstrom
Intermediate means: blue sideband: 2.09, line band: 2.28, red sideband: 2.58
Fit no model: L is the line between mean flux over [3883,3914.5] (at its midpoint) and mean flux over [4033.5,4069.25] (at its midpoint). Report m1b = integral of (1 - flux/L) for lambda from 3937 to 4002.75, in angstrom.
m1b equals 5.06 angstrom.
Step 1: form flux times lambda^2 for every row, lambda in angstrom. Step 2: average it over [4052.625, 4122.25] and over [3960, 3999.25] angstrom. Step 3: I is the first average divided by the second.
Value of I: 1.23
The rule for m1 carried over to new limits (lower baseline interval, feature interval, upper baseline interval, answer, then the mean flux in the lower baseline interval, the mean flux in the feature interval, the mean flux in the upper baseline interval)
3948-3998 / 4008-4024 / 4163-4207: -4.0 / 2.03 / 2.67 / 2.54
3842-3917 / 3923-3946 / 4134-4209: 2.1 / 2.12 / 2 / 2.56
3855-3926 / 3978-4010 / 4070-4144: -2.5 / 2.15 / 2.4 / 2.3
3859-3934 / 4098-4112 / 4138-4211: 2.7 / 2.1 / 1.98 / 2.57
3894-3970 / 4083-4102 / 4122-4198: 1.6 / 2.08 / 2.2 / 2.52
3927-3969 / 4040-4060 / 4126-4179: -3.2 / 1.98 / 2.61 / 2.52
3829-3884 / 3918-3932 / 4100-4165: 0.3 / 2.01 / 2.06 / 2.39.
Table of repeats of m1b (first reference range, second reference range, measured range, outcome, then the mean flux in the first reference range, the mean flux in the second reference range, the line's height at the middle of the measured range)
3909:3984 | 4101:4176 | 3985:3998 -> -2.13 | 2.01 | 2.42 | 2.11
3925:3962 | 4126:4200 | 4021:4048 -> -4.42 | 2.07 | 2.53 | 2.26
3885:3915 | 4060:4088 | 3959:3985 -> 5.52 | 2.03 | 2.45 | 2.2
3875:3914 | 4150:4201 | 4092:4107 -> 2.39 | 2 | 2.55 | 2.4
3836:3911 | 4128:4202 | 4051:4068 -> -1.53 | 2.04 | 2.54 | 2.36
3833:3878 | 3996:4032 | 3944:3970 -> 4.44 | 2.06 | 2.6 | 2.41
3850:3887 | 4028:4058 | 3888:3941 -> 5.95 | 2.2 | 2.58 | 2.3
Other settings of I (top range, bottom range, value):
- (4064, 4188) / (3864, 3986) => 1.31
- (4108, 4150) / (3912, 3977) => 1.33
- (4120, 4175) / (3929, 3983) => 1.44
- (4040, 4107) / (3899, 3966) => 1.20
